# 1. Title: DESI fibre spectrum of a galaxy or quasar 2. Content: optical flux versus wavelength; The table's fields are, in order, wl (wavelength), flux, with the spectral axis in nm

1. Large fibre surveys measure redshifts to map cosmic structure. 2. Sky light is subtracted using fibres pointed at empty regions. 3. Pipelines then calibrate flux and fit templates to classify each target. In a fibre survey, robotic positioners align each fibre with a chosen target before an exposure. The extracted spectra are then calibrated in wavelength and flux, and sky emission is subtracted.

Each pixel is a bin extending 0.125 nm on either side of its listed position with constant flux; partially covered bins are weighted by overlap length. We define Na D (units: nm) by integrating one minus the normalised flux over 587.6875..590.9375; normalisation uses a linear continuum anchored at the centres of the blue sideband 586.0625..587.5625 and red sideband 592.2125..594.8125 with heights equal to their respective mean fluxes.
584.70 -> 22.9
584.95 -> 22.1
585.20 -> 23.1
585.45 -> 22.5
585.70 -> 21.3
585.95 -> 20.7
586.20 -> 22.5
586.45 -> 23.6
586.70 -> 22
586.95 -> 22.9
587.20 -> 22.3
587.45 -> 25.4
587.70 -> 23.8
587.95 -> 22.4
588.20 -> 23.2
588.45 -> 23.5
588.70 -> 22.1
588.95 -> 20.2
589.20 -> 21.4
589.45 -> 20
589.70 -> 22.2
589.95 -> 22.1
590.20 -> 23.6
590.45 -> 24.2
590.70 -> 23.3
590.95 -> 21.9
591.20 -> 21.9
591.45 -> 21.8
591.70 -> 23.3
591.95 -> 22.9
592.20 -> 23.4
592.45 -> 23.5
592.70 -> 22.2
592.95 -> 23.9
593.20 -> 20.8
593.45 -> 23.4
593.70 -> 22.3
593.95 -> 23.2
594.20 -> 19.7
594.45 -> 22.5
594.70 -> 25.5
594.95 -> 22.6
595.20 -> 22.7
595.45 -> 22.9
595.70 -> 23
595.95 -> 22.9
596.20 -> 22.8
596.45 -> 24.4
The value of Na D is 0.08 nm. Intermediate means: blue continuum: 23.1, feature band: 22.4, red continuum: 22.7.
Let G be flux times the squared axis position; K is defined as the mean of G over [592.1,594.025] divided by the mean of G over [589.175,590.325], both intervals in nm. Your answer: 1.1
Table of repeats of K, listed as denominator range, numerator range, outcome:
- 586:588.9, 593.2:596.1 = 1.01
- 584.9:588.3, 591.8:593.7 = 1.03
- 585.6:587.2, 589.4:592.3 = 1.03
